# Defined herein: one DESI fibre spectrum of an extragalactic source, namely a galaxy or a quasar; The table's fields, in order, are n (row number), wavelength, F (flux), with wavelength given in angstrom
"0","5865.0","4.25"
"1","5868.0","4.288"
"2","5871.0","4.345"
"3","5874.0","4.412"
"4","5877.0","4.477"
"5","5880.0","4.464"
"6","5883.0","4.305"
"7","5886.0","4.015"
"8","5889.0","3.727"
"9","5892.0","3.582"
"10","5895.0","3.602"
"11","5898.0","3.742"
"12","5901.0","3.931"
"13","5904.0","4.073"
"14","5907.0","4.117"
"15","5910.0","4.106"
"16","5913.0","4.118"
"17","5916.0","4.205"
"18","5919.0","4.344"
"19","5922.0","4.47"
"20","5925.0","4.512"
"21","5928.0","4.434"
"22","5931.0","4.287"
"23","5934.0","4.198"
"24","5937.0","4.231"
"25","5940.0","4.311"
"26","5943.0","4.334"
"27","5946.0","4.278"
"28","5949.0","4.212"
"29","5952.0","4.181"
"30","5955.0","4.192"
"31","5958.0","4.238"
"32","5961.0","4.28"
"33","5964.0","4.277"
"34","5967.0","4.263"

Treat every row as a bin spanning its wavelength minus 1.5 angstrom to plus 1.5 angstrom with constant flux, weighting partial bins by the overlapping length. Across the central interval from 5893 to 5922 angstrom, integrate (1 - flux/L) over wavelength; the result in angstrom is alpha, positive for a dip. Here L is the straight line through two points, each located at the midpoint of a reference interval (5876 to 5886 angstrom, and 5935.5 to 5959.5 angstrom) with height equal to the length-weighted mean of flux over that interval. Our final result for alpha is 1.8 angstrom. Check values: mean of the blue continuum 4.35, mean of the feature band 4.04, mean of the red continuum 4.25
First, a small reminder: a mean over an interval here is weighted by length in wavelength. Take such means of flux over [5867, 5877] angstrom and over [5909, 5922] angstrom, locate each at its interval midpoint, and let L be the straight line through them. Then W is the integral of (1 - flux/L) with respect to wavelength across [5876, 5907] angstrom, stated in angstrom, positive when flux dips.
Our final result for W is 2.3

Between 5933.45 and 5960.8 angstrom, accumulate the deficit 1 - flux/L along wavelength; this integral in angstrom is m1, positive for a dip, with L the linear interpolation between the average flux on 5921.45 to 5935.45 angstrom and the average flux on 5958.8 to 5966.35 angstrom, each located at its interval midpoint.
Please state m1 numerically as 0.47 angstrom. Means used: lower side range 4.37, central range 4.25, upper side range 4.27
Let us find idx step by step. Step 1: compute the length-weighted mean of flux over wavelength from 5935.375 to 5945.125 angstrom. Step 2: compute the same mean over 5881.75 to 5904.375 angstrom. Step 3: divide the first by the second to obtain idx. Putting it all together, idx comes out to 1.1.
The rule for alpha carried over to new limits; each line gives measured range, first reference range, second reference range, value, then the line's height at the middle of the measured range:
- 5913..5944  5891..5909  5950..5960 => -2.2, 4.04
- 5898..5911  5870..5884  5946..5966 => 1.0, 4.35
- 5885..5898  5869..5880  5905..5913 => 1.7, 4.26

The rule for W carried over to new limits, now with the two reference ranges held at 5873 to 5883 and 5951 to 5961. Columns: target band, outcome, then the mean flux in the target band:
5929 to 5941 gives 0.03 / 4.26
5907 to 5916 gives 0.44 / 4.13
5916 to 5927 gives -0.25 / 4.41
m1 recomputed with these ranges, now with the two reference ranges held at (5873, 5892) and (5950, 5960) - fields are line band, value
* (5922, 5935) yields -0.56 angstrom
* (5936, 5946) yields -0.22 angstrom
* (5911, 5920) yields -0.04 angstrom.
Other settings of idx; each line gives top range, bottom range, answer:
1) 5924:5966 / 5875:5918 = 1.06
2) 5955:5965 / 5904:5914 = 1.04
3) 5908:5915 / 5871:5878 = 0.93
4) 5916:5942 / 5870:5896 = 1.06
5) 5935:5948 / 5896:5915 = 1.07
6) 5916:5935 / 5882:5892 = 1.11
